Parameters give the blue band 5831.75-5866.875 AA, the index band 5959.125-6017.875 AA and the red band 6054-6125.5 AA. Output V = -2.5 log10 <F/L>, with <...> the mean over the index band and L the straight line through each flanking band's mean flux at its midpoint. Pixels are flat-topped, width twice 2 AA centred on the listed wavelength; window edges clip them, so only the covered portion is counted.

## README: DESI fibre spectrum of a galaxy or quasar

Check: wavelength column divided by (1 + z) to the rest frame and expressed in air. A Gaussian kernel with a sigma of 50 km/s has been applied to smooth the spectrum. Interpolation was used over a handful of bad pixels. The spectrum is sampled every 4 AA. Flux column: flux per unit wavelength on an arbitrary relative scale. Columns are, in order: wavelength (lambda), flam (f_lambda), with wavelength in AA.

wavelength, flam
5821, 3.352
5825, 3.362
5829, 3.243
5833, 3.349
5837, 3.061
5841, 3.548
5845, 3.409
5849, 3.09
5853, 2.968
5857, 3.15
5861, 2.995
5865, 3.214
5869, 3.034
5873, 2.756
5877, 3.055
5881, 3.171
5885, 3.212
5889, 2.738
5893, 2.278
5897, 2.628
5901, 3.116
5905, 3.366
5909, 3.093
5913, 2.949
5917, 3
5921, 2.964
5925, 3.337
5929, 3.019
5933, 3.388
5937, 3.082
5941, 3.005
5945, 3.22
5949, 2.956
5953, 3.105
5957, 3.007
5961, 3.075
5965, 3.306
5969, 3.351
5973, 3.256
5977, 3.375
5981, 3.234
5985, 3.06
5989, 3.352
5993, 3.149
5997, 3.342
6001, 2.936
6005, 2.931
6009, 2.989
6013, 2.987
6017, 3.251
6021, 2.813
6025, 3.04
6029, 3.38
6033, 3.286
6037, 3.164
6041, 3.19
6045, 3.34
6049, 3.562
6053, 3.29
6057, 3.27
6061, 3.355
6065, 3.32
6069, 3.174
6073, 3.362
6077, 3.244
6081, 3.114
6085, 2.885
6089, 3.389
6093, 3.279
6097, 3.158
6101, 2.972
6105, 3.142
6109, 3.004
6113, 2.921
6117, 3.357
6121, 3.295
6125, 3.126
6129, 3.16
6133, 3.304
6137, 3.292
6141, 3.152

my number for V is 0.01 mag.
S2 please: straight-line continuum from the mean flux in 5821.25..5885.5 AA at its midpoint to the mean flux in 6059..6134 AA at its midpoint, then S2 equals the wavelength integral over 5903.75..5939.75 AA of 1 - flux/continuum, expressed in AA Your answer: 0.5 AA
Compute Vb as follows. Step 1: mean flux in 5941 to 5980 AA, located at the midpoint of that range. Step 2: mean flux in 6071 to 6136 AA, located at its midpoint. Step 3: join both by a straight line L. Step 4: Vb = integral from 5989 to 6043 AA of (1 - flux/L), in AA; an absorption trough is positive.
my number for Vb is 0.9 AA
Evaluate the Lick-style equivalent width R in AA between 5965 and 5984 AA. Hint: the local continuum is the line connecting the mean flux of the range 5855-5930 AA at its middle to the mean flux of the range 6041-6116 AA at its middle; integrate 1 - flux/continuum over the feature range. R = -1.2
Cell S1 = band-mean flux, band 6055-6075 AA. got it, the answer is 3.3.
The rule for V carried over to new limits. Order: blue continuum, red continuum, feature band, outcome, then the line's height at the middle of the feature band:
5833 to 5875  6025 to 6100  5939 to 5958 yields 0.04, 3.19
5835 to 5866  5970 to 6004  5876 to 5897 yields 0.12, 3.19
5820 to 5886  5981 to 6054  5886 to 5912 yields 0.10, 3.17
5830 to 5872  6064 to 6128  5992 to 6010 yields 0.04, 3.17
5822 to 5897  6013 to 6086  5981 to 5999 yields -0.02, 3.18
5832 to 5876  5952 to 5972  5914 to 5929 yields 0.03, 3.16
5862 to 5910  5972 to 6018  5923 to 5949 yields -0.04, 3.05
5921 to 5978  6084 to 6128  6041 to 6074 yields -0.06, 3.15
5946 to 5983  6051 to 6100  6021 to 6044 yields 0.01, 3.21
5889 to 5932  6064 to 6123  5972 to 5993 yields -0.07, 3.05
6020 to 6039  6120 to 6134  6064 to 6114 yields 0.01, 3.19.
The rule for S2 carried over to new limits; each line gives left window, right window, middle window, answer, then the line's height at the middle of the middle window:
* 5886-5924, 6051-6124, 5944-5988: -2.4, 3.01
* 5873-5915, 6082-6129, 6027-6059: -2.4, 3.08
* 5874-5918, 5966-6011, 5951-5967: -0.1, 3.11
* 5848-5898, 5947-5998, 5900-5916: -0.5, 3.04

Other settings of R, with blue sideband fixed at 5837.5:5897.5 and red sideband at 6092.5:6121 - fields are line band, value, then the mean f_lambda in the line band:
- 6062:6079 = -0.9 AA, 3.28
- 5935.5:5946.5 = -0.1 AA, 3.1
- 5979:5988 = -0.3 AA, 3.17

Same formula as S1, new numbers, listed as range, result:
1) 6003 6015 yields 2.97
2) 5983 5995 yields 3.19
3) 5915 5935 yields 3.14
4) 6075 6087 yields 3.08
